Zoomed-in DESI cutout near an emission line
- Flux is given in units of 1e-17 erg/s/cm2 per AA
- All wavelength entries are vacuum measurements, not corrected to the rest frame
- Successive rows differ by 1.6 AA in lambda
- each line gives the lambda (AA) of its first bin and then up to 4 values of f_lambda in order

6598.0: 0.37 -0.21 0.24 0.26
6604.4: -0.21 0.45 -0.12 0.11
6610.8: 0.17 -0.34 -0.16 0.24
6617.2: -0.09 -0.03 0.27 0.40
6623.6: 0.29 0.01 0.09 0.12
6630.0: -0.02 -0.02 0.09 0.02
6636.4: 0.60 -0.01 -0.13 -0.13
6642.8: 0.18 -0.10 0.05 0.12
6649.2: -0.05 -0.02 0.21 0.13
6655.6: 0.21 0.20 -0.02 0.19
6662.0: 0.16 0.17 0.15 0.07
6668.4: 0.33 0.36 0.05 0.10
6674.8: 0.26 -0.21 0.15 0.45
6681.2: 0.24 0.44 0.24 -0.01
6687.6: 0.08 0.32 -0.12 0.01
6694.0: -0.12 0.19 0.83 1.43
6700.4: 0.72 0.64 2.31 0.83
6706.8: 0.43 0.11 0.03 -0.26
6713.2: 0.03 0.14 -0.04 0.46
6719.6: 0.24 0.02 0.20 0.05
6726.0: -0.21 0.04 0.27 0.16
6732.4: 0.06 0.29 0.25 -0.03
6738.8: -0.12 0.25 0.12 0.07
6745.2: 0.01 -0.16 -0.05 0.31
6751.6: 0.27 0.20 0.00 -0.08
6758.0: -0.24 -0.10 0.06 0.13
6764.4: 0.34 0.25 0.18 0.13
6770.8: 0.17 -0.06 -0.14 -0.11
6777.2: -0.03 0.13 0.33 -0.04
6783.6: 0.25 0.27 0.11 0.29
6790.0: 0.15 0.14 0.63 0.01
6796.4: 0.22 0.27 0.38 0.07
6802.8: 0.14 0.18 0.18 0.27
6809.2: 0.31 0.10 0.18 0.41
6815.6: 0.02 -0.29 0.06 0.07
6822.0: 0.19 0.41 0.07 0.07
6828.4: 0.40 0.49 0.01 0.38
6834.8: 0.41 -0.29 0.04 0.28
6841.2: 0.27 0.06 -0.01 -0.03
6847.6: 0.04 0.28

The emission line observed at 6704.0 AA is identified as [O II] 3727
